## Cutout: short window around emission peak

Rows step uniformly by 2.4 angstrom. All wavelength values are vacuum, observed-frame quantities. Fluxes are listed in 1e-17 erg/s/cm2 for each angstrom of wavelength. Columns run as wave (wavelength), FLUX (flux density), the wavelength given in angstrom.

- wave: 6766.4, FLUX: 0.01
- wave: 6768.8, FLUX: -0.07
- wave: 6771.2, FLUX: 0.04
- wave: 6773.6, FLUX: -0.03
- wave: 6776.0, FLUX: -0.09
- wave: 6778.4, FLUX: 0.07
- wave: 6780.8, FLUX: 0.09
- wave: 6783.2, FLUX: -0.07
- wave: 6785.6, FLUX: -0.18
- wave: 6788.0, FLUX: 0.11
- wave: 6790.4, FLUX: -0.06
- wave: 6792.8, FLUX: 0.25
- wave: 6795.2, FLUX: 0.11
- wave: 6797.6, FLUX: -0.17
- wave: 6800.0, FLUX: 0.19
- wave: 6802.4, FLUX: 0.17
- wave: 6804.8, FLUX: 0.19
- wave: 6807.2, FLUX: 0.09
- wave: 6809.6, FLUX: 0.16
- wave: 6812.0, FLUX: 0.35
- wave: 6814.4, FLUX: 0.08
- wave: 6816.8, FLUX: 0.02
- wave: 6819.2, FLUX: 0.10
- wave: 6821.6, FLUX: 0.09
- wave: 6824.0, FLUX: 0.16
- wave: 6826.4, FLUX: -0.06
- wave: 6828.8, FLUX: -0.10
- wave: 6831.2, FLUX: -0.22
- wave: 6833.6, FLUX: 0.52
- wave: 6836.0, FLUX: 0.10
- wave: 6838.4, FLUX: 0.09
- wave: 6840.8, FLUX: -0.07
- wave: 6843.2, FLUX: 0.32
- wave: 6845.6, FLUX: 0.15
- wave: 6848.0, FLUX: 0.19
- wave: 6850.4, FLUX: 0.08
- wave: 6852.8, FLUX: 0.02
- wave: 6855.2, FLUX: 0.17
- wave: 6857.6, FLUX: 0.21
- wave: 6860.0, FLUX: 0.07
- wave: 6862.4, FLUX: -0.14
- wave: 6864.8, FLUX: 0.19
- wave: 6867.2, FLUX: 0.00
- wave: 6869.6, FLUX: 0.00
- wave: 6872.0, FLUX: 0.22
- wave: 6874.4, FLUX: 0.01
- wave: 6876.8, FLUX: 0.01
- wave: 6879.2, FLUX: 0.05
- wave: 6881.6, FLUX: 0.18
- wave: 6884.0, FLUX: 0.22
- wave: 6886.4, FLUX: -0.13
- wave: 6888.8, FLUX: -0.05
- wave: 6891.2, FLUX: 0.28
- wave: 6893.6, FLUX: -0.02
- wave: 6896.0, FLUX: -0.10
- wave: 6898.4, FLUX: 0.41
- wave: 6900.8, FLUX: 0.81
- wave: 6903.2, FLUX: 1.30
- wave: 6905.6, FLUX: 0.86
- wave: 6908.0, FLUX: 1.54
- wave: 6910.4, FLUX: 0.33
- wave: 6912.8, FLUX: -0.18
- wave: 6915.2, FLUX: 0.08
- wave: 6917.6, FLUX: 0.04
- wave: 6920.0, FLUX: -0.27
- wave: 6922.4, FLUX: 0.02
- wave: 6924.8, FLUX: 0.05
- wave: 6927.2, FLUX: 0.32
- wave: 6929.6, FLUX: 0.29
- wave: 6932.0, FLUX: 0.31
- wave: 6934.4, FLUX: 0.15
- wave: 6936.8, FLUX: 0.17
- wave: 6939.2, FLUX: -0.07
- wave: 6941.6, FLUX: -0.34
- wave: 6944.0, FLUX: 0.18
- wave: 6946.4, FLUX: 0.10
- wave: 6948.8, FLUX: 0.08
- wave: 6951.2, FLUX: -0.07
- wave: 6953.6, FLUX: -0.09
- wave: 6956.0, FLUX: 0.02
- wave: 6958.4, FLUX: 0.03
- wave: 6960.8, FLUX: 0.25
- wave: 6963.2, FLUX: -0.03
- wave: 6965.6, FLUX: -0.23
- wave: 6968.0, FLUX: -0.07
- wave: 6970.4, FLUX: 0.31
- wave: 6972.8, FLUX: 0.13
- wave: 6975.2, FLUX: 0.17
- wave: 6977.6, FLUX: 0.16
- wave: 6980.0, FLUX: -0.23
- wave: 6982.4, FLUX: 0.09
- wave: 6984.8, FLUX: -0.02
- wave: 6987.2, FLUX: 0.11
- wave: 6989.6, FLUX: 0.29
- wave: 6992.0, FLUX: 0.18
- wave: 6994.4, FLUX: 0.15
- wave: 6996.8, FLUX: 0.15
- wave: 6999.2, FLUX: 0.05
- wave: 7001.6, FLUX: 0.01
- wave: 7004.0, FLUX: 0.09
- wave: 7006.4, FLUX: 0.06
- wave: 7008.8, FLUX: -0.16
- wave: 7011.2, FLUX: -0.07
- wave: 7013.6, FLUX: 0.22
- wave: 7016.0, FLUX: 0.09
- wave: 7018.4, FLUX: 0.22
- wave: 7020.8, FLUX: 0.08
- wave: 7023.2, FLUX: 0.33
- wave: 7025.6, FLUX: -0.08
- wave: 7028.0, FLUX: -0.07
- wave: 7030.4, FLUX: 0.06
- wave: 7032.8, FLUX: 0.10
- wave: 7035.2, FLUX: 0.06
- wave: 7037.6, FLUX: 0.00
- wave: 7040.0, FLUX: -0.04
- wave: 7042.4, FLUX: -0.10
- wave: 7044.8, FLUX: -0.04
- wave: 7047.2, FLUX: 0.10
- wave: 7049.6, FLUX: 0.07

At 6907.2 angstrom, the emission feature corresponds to [O II]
